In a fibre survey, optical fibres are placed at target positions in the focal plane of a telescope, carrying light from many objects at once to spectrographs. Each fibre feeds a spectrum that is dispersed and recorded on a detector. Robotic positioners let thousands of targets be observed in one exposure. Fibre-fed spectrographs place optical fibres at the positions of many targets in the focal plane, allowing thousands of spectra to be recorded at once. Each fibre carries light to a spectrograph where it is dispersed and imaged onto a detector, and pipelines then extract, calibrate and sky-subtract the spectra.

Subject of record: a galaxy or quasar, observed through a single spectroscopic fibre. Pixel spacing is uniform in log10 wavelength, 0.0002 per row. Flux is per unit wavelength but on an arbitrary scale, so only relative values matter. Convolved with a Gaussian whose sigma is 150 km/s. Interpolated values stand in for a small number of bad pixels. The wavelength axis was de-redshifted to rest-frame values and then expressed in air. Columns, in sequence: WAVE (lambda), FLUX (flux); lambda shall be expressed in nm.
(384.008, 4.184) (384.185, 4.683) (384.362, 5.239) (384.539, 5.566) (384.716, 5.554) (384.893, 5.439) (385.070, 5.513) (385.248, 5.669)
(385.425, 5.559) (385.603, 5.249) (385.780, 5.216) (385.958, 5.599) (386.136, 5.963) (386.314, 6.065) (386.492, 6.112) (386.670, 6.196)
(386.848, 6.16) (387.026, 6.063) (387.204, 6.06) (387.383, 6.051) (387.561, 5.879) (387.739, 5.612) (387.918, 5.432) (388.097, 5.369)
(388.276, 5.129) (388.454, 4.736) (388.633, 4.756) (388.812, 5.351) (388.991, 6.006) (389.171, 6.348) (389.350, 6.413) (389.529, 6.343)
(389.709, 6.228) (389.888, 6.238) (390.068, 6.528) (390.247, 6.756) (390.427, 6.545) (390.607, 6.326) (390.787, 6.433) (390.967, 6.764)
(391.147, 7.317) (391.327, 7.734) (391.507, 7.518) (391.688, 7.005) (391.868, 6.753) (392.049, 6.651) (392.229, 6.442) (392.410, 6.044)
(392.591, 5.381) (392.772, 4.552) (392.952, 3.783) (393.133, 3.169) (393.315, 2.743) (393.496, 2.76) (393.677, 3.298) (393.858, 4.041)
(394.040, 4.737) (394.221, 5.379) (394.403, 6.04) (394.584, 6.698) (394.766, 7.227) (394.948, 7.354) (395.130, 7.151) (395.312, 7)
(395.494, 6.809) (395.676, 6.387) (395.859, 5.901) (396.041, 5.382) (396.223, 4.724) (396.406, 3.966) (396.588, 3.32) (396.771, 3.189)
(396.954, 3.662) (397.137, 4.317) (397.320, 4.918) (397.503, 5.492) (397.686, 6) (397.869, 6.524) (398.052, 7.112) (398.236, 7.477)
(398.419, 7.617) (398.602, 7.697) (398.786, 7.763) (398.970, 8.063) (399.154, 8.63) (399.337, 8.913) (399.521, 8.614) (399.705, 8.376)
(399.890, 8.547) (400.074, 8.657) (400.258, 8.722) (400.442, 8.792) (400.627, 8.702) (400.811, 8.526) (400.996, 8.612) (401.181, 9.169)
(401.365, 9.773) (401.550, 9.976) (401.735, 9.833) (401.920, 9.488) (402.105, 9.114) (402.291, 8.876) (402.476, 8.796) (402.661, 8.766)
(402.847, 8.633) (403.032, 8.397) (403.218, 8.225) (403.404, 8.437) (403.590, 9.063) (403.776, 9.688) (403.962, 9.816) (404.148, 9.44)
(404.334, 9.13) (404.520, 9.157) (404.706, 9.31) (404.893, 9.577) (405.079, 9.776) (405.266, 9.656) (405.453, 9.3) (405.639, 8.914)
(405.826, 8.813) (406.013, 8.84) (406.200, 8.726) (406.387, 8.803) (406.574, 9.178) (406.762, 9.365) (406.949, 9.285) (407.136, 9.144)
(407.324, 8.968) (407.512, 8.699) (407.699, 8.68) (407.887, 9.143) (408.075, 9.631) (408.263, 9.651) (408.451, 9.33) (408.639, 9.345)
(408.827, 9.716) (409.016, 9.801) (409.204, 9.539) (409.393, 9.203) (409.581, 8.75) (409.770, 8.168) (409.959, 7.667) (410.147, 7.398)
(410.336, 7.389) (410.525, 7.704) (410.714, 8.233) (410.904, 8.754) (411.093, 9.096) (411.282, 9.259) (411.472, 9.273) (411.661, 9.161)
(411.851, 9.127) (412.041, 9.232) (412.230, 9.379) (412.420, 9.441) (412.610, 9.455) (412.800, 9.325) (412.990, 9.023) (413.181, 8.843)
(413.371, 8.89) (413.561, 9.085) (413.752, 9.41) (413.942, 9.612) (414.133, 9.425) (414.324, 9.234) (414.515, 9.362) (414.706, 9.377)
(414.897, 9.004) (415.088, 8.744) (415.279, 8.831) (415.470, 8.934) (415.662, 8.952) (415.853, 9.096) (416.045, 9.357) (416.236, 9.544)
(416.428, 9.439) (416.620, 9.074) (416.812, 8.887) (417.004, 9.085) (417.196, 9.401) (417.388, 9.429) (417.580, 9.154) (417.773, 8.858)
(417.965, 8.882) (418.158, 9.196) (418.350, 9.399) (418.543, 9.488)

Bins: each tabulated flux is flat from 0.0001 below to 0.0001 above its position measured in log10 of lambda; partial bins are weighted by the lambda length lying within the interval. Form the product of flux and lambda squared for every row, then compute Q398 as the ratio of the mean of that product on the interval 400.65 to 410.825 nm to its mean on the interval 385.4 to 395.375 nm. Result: 1.67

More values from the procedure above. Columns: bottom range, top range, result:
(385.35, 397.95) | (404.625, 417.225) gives 1.76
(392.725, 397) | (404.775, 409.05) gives 1.96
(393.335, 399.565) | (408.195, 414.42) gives 1.62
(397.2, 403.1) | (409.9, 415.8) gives 1.15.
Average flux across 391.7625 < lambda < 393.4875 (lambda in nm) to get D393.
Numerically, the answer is 4.96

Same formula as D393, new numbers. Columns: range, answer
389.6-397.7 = 5.61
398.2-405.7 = 8.89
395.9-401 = 6.84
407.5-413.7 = 8.96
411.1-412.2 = 9.22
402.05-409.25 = 9.14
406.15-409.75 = 9.19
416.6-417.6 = 9.18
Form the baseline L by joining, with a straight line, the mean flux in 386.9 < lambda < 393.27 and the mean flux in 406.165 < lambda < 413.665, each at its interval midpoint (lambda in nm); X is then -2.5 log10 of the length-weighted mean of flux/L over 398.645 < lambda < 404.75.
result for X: -0.15 mag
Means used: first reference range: 5.97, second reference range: 8.97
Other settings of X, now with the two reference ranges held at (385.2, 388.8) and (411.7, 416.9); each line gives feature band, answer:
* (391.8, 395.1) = 0.240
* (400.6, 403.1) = -0.196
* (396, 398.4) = 0.329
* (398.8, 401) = -0.171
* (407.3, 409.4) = -0.111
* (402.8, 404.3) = -0.154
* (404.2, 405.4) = -0.185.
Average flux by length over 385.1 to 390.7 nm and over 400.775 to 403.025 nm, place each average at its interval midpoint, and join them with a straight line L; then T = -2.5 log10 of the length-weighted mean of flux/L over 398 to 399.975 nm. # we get 0.047 mag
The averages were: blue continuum 5.87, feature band 8.09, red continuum 9.12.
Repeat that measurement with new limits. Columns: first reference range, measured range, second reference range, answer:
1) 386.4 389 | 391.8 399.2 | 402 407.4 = 0.27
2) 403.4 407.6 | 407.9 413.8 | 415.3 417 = 0.02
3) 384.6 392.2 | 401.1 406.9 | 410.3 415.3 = -0.15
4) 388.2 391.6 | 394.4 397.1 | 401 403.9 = 0.32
